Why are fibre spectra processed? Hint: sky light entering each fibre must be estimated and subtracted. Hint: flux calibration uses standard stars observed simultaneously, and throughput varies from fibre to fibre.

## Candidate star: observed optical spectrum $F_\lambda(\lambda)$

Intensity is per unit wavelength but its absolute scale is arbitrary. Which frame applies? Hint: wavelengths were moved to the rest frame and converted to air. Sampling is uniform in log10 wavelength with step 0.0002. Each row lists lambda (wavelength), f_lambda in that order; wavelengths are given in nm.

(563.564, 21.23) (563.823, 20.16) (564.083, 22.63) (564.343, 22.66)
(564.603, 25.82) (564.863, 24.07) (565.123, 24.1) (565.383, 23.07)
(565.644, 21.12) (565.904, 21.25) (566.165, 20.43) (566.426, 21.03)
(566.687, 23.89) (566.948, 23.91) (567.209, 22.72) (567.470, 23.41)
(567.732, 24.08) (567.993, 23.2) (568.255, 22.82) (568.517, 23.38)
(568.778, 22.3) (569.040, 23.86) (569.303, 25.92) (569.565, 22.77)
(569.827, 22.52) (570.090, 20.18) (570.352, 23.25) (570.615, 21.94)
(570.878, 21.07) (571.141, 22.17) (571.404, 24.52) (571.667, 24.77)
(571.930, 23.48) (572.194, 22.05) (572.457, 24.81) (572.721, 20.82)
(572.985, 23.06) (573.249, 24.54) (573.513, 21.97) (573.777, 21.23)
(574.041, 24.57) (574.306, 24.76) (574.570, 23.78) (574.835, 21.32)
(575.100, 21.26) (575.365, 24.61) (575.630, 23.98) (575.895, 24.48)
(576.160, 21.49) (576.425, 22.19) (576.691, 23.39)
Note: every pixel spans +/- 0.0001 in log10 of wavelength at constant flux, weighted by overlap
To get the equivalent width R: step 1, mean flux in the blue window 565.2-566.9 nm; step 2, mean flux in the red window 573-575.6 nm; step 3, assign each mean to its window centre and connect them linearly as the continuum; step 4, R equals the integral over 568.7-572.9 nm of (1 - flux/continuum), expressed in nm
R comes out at -0.05 nm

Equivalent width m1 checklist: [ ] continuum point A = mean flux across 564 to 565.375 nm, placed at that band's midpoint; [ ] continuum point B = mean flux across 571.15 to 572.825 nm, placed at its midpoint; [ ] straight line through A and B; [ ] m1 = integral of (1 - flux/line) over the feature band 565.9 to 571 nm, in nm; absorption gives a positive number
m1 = 0.185 nm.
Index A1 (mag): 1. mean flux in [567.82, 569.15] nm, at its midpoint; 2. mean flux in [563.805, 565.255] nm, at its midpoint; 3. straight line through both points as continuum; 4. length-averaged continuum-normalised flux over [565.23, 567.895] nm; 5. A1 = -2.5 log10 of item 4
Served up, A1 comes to 0.04 mag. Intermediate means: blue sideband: 23.5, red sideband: 23.1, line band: 22.5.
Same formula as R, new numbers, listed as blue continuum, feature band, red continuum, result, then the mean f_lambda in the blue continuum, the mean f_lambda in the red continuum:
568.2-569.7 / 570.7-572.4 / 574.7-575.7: 0.01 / 23.5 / 22.7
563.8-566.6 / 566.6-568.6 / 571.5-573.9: -0.07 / 22.5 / 23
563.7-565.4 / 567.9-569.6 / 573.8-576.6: -0.02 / 23.2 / 23.2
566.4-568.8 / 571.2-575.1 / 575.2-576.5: 0.02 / 23.2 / 23.4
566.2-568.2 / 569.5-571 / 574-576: 0.08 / 23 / 23.5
